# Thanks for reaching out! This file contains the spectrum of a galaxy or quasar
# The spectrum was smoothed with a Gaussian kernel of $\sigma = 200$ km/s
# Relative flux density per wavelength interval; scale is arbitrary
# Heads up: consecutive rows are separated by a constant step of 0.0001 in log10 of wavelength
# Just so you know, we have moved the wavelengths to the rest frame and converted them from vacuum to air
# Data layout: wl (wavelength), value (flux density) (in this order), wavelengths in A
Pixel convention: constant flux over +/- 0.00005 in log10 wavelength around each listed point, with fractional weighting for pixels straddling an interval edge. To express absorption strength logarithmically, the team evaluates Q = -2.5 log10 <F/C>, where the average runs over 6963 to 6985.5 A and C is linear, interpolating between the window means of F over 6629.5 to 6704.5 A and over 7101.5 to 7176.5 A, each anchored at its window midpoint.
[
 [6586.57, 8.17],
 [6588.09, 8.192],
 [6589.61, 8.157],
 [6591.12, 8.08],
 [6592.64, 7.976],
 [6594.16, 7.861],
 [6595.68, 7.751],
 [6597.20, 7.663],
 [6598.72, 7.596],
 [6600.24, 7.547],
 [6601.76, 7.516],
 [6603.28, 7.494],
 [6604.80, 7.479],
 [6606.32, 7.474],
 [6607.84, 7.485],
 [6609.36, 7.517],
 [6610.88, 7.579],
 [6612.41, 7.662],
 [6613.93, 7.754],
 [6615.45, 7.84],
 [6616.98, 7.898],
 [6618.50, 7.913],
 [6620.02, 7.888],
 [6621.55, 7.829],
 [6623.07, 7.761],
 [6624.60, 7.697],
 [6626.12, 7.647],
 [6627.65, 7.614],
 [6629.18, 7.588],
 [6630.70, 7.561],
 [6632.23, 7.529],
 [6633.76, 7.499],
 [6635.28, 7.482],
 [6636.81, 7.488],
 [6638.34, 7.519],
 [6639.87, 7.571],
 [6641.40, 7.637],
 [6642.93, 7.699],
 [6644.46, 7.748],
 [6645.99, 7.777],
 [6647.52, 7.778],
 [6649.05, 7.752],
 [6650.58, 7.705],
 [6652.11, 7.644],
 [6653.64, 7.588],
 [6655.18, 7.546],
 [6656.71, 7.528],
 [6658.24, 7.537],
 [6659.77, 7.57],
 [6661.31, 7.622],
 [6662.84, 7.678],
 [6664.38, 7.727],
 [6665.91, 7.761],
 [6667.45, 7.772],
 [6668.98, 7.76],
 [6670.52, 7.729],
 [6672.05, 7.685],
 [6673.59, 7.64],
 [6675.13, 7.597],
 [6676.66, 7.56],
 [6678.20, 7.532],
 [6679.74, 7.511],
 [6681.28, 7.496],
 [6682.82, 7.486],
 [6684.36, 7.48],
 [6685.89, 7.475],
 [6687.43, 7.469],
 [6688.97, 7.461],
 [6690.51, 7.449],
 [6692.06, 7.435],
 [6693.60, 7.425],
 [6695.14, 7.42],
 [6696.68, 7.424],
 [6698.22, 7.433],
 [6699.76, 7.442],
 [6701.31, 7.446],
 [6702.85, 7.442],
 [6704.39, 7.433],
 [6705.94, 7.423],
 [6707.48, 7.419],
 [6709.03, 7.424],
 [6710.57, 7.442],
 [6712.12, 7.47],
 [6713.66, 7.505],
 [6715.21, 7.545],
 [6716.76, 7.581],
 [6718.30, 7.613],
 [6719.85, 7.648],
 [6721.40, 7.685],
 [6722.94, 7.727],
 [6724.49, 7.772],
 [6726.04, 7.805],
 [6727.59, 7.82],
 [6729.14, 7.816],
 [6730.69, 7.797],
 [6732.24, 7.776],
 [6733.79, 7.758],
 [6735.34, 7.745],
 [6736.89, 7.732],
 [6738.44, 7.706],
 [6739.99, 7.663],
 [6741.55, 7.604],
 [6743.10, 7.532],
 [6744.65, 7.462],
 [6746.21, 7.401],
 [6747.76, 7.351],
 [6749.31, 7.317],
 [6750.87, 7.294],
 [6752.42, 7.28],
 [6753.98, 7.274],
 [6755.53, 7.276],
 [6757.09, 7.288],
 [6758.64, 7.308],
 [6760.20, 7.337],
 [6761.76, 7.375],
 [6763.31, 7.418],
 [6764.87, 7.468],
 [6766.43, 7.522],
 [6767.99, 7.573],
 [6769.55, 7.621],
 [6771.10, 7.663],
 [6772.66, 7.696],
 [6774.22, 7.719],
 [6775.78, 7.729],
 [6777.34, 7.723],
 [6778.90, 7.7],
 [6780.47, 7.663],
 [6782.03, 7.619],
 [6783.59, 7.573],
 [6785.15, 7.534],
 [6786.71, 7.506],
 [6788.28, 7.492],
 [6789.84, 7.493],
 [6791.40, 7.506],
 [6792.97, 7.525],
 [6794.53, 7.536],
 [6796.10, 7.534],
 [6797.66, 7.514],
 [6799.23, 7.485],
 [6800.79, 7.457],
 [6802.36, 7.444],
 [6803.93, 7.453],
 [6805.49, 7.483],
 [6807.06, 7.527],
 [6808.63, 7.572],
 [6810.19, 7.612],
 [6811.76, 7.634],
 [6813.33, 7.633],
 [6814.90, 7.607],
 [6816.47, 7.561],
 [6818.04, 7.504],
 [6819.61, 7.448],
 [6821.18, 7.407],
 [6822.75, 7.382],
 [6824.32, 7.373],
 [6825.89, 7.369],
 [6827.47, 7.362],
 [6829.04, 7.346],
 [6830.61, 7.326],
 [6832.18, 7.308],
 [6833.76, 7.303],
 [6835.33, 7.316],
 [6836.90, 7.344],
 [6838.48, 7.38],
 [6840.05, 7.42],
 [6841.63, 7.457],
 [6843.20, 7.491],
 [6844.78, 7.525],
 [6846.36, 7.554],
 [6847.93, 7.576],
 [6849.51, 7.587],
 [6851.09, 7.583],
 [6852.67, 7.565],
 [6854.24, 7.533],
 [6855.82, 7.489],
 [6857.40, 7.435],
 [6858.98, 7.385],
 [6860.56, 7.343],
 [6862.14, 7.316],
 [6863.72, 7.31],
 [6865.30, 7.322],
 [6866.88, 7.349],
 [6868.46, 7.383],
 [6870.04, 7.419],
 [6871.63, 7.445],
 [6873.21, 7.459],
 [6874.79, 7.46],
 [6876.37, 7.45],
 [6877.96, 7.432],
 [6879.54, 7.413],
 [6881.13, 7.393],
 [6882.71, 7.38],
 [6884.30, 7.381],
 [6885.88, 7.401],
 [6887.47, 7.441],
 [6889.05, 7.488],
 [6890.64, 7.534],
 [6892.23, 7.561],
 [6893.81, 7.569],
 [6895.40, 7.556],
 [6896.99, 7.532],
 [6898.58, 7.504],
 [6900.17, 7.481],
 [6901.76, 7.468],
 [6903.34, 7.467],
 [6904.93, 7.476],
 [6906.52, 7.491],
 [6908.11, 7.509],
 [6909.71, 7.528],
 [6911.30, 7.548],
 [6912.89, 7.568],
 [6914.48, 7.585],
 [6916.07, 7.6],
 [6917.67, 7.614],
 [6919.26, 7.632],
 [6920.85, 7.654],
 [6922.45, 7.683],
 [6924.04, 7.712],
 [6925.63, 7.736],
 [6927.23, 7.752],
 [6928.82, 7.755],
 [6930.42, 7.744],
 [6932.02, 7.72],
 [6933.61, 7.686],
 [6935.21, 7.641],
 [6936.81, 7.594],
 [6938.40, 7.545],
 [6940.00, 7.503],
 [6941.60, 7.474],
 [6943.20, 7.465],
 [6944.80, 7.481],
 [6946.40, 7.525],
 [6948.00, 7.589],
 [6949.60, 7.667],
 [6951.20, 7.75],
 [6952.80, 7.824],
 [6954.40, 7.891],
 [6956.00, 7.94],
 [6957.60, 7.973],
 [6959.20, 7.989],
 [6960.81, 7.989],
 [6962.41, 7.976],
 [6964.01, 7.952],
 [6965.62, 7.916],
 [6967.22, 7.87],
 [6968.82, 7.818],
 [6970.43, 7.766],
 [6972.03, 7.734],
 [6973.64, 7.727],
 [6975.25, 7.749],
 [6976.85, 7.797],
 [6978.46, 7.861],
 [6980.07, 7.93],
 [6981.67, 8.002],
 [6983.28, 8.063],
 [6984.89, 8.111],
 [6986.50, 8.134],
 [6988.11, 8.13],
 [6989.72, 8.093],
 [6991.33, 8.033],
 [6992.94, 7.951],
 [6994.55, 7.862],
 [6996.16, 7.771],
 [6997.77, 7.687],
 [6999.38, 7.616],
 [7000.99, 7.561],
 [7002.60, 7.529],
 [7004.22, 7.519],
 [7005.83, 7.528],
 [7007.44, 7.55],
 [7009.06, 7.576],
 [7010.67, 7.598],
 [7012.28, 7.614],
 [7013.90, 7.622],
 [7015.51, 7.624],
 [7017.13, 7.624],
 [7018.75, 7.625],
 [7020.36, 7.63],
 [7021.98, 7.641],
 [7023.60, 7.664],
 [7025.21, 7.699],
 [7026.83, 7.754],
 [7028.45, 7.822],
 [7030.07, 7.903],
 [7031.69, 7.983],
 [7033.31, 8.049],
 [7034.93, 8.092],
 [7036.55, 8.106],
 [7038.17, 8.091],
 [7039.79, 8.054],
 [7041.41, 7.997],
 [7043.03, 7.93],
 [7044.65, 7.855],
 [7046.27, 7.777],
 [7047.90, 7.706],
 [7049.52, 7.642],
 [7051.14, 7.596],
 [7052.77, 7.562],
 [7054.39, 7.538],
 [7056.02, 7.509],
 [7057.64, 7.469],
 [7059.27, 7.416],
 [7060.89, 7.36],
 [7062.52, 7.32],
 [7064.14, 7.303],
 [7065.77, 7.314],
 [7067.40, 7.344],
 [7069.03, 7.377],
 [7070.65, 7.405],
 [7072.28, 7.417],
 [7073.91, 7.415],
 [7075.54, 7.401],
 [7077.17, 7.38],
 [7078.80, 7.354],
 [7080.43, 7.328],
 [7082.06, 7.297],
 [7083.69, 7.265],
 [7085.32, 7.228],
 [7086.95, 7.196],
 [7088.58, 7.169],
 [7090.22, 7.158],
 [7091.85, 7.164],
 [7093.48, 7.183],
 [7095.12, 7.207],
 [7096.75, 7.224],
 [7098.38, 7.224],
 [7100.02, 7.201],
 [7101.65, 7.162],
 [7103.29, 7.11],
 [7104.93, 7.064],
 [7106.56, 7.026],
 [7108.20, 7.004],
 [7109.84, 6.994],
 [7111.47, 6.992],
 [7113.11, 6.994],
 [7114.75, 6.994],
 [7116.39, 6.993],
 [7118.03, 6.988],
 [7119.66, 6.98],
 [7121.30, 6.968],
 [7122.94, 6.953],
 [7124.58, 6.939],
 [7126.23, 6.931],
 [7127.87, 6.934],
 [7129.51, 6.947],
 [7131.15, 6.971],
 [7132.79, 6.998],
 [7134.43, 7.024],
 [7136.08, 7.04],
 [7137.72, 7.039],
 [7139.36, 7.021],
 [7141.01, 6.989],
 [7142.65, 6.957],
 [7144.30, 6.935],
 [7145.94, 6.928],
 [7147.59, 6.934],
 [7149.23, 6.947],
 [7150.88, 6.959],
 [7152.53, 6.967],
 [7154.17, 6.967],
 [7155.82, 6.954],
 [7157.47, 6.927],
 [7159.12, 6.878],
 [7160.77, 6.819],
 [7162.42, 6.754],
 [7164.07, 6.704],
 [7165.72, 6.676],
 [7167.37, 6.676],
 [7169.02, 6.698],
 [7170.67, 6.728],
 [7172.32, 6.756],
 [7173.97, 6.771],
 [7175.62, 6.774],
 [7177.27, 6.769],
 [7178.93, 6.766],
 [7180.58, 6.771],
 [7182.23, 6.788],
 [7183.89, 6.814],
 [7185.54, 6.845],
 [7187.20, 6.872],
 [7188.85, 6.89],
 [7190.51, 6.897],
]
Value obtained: -0.10 mag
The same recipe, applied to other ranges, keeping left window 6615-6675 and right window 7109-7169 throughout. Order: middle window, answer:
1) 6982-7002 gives -0.11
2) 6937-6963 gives -0.07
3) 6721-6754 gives -0.01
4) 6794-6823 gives -0.01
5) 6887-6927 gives -0.04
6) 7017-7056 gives -0.10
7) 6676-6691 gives 0.02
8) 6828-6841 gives 0.01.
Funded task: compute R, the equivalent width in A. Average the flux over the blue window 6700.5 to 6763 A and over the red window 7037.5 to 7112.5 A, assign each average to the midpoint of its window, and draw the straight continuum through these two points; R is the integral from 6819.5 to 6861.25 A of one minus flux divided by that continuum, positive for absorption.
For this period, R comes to 0.3 A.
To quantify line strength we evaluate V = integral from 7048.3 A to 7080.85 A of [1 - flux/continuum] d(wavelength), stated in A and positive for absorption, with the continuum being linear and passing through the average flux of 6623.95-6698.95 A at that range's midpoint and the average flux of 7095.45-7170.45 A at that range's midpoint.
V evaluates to -1.7 A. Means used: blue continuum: 7.59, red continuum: 6.96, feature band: 7.43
